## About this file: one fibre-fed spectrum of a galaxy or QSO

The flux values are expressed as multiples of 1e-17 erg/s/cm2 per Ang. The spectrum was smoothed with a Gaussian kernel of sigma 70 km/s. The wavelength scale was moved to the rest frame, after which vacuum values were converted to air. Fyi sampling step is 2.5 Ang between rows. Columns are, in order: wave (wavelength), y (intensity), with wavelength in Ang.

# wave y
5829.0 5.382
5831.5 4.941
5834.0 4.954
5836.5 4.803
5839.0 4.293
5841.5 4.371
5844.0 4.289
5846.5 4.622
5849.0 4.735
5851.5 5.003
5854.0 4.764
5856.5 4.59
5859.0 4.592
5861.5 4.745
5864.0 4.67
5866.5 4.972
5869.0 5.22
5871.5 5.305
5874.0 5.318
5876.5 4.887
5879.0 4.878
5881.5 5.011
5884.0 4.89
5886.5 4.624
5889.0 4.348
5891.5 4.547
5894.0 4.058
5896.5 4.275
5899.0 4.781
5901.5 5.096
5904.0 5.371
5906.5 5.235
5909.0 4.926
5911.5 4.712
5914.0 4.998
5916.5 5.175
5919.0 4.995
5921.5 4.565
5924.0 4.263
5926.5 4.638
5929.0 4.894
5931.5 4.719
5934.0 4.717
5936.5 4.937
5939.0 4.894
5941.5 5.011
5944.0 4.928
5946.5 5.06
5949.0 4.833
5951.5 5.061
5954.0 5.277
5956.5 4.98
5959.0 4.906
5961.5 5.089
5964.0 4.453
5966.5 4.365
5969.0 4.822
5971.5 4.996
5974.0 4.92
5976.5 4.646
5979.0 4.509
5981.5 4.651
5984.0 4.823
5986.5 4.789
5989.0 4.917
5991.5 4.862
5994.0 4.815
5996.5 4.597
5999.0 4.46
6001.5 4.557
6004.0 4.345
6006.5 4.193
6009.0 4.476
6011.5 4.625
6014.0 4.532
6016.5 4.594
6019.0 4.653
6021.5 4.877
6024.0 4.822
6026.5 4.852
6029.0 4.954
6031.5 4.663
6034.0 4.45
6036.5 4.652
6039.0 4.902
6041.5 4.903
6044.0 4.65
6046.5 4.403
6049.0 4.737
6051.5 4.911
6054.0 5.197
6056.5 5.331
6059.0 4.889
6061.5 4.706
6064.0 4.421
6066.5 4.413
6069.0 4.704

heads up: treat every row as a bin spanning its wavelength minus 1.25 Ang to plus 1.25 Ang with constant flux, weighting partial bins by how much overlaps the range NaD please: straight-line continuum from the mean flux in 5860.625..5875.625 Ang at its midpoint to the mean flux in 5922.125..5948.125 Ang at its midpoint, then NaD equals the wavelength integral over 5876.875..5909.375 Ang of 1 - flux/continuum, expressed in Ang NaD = 1.18 Ang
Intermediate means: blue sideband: 5.04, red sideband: 4.8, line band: 4.77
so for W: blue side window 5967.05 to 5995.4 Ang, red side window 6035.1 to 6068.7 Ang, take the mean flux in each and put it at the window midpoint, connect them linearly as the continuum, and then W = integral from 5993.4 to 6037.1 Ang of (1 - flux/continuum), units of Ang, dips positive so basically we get 1.5 Ang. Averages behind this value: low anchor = 4.78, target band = 4.61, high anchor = 4.77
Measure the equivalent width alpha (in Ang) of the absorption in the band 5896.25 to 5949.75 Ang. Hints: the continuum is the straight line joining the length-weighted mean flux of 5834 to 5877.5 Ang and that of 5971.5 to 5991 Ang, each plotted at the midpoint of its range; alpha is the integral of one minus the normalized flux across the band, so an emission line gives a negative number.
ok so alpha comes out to -1.1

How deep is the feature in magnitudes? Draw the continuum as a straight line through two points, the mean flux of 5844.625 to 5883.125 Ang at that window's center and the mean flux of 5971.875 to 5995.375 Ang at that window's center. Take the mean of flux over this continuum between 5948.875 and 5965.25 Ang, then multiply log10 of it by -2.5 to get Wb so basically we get -0.03 mag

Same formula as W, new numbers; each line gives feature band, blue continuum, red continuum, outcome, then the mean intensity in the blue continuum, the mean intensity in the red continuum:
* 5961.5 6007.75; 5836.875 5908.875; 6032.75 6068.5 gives 0.9 Ang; 4.77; 4.75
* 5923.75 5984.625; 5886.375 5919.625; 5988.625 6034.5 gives -1.3 Ang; 4.8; 4.64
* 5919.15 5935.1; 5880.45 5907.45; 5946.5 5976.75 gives 0.5 Ang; 4.74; 4.88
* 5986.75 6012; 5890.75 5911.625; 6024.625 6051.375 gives 0.8 Ang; 4.79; 4.73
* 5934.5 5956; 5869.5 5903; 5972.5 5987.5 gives -1.1 Ang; 4.79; 4.73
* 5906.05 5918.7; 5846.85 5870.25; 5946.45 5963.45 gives -0.2 Ang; 4.8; 5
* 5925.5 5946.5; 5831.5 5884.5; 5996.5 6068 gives -0.5 Ang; 4.81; 4.68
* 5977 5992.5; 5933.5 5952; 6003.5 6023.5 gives -0.1 Ang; 4.93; 4.55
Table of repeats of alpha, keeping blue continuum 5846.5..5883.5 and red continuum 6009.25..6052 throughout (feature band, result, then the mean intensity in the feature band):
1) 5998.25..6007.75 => 0.7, 4.38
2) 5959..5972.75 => 0.1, 4.76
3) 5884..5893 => 0.6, 4.55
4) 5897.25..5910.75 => -0.5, 5.04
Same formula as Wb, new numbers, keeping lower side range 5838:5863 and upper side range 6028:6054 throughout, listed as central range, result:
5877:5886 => -0.062 mag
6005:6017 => 0.058 mag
